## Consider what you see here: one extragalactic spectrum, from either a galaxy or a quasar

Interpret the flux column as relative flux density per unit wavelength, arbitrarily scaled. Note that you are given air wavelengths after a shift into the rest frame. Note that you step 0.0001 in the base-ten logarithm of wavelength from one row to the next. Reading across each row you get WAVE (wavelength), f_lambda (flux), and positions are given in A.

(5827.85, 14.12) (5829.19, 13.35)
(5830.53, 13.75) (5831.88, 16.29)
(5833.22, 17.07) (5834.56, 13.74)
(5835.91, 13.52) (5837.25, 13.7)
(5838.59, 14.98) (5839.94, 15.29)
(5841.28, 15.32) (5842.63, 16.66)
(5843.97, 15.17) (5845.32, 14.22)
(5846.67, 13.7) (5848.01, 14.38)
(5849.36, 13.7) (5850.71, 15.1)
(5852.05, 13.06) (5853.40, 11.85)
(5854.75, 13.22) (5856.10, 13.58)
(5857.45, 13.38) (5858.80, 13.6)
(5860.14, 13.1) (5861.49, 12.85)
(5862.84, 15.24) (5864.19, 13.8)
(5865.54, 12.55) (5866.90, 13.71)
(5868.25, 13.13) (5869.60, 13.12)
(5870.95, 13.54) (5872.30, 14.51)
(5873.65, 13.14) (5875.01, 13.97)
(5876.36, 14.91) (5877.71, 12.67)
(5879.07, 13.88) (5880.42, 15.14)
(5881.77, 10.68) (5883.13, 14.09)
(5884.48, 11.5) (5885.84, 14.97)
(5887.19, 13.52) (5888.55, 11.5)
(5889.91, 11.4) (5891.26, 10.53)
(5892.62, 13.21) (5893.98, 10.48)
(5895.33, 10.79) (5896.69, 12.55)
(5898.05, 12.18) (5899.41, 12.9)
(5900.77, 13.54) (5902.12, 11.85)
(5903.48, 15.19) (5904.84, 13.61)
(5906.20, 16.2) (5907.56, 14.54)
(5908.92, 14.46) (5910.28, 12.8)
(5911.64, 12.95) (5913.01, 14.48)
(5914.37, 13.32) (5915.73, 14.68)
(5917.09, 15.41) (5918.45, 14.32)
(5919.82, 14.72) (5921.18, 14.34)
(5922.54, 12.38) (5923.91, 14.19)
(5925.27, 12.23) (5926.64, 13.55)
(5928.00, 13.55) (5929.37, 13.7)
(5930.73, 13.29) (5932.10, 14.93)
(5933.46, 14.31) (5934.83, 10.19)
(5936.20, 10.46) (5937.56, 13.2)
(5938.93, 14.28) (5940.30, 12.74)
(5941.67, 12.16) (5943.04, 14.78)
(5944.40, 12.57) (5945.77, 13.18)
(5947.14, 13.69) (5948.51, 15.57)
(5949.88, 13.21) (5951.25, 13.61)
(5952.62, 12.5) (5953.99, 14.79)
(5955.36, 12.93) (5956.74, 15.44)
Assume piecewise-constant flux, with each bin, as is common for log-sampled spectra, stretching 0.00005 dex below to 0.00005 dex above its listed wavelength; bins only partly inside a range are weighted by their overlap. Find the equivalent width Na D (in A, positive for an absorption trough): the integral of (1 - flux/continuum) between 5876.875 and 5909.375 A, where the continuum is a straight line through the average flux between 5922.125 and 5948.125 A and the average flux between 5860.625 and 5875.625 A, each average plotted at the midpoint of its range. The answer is 1.1 A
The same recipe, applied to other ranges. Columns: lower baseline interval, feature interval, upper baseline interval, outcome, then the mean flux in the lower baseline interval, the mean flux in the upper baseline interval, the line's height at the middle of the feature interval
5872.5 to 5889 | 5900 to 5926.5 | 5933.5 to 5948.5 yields -1.6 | 13.4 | 12.9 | 13.1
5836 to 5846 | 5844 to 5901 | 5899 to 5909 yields 5.2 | 15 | 14.1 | 14.5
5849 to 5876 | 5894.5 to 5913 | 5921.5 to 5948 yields -0.1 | 13.5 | 13.2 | 13.3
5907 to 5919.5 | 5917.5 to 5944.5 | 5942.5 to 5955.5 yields 1.1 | 14.1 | 13.7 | 13.9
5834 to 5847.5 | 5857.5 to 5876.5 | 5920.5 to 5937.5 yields 0.8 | 14.6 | 13.1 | 14.2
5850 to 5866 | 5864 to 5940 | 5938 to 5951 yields 1.2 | 13.5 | 13.6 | 13.5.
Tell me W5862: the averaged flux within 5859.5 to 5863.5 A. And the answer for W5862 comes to 13.7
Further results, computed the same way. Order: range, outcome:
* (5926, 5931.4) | 13.5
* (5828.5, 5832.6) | 14.5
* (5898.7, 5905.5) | 13.4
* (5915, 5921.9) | 14.7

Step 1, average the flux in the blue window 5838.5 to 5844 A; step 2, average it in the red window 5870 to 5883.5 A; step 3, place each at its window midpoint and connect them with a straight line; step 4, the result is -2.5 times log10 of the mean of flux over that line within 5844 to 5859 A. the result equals 0.10 mag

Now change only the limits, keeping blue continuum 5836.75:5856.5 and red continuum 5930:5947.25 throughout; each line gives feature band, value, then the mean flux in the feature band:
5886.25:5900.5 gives 0.14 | 12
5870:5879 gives 0.01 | 13.8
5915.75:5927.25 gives -0.05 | 13.9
